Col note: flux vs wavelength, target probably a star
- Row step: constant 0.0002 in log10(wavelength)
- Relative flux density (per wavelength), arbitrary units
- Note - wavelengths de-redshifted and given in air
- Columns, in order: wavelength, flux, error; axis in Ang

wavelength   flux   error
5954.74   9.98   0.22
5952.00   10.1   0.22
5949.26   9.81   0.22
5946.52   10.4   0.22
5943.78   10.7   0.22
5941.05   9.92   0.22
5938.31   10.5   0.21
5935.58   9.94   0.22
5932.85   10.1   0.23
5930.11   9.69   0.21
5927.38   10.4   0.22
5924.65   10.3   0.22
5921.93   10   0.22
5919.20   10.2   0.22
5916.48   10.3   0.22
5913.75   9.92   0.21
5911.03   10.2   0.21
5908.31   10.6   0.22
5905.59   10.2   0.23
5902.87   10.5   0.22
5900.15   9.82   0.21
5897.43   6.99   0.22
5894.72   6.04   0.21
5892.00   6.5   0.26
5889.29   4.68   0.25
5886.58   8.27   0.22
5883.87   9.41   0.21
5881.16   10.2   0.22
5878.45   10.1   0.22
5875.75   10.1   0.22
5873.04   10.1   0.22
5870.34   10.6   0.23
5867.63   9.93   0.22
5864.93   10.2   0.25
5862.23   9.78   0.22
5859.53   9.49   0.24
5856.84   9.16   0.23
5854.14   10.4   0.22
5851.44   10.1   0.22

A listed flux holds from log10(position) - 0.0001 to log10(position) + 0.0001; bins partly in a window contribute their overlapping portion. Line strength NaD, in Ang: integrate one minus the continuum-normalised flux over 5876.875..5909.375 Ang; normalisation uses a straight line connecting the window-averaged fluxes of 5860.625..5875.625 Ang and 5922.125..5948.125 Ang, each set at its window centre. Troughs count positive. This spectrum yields 4.94 Ang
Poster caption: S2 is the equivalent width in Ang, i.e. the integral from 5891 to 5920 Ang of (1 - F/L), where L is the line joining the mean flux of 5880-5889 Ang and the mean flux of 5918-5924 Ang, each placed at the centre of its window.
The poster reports 1.05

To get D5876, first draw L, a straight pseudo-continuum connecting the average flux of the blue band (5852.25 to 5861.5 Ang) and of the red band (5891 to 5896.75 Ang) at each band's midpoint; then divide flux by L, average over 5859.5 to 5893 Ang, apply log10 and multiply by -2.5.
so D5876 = -0.16 mag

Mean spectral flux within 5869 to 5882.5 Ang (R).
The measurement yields 10.2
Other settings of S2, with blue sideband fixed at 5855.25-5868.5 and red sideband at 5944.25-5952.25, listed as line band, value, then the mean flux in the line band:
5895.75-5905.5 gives 0.8 Ang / 9.14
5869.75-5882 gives -0.5 Ang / 10.2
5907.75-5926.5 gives -0.4 Ang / 10.2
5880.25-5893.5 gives 2.9 Ang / 7.71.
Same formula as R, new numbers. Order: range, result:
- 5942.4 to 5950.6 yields 10.3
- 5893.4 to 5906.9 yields 8.71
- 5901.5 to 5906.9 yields 10.3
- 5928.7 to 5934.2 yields 9.88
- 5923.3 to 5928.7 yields 10.3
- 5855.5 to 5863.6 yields 9.49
